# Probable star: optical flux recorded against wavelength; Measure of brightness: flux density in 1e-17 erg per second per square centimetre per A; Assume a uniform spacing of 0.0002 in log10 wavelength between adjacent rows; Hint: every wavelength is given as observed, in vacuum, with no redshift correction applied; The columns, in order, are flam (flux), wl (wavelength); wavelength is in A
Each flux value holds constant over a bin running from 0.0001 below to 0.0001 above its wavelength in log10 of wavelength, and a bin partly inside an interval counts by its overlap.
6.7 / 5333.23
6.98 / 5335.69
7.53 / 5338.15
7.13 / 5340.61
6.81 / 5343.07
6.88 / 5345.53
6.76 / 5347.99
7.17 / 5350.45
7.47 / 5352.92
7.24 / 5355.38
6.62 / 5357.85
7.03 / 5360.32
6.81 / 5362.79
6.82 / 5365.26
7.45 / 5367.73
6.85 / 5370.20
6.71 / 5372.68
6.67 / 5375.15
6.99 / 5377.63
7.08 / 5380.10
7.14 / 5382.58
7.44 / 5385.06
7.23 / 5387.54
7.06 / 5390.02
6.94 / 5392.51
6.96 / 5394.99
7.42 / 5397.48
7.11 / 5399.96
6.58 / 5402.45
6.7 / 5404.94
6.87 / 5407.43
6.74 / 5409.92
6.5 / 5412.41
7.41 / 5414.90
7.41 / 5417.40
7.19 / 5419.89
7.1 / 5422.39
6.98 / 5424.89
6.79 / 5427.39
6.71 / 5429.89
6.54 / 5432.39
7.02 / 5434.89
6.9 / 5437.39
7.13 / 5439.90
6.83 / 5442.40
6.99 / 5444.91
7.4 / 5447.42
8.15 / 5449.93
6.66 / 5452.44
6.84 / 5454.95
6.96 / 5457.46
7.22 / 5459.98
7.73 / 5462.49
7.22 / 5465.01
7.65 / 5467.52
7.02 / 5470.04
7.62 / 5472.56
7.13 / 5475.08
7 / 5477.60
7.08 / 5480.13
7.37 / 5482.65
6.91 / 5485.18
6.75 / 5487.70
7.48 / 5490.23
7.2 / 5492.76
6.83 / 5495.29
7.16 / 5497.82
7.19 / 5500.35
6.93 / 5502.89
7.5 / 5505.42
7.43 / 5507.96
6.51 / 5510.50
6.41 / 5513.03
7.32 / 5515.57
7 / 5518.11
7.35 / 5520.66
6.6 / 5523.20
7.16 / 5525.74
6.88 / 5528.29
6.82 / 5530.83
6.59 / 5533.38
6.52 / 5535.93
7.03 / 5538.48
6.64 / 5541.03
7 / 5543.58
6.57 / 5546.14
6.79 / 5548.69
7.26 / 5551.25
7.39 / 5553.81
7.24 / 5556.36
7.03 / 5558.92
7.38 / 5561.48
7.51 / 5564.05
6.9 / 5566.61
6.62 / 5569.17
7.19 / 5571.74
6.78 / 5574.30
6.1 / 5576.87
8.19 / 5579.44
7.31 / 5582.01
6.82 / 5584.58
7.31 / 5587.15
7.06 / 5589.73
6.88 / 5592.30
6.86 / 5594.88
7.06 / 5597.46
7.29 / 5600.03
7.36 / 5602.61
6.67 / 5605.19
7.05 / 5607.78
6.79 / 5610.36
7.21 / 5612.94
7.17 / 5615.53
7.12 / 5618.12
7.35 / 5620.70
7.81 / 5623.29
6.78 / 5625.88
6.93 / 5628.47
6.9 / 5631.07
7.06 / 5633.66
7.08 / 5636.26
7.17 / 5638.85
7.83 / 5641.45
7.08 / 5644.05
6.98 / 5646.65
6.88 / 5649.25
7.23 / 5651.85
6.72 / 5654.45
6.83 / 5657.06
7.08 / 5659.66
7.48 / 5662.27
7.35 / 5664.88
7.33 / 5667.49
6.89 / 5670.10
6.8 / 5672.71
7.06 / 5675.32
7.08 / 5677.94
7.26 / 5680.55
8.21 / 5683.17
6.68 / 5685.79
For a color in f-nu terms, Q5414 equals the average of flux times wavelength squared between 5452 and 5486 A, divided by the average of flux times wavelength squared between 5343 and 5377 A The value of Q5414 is 1.1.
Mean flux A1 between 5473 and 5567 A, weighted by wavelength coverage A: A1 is 7.03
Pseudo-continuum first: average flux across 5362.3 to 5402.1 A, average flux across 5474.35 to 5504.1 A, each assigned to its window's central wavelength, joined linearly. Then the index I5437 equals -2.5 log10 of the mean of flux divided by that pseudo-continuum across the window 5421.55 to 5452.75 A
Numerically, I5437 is 0.01 mag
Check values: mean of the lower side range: 7.04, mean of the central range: 7.02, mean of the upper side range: 7.08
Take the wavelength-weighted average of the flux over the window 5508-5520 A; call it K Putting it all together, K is 6.9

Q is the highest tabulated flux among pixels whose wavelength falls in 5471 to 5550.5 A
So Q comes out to 7.62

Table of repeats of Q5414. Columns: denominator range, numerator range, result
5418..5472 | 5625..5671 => 1.07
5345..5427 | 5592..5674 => 1.11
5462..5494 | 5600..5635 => 1.03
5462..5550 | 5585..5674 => 1.06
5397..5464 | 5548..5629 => 1.07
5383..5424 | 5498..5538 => 1.03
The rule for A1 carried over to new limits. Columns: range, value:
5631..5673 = 7.11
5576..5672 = 7.11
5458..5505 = 7.2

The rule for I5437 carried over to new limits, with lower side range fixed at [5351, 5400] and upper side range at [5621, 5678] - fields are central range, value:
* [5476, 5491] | -0.002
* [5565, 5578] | 0.054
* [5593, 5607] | 0.010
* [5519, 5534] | 0.026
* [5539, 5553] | 0.033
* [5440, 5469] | -0.025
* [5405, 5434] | 0.022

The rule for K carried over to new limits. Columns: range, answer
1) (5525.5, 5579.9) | 6.96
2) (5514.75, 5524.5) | 7.06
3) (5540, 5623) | 7.07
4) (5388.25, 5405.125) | 6.99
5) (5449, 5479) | 7.26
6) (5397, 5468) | 7.05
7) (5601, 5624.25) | 7.16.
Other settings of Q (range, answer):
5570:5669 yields 8.19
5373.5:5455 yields 8.15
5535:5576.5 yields 7.51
